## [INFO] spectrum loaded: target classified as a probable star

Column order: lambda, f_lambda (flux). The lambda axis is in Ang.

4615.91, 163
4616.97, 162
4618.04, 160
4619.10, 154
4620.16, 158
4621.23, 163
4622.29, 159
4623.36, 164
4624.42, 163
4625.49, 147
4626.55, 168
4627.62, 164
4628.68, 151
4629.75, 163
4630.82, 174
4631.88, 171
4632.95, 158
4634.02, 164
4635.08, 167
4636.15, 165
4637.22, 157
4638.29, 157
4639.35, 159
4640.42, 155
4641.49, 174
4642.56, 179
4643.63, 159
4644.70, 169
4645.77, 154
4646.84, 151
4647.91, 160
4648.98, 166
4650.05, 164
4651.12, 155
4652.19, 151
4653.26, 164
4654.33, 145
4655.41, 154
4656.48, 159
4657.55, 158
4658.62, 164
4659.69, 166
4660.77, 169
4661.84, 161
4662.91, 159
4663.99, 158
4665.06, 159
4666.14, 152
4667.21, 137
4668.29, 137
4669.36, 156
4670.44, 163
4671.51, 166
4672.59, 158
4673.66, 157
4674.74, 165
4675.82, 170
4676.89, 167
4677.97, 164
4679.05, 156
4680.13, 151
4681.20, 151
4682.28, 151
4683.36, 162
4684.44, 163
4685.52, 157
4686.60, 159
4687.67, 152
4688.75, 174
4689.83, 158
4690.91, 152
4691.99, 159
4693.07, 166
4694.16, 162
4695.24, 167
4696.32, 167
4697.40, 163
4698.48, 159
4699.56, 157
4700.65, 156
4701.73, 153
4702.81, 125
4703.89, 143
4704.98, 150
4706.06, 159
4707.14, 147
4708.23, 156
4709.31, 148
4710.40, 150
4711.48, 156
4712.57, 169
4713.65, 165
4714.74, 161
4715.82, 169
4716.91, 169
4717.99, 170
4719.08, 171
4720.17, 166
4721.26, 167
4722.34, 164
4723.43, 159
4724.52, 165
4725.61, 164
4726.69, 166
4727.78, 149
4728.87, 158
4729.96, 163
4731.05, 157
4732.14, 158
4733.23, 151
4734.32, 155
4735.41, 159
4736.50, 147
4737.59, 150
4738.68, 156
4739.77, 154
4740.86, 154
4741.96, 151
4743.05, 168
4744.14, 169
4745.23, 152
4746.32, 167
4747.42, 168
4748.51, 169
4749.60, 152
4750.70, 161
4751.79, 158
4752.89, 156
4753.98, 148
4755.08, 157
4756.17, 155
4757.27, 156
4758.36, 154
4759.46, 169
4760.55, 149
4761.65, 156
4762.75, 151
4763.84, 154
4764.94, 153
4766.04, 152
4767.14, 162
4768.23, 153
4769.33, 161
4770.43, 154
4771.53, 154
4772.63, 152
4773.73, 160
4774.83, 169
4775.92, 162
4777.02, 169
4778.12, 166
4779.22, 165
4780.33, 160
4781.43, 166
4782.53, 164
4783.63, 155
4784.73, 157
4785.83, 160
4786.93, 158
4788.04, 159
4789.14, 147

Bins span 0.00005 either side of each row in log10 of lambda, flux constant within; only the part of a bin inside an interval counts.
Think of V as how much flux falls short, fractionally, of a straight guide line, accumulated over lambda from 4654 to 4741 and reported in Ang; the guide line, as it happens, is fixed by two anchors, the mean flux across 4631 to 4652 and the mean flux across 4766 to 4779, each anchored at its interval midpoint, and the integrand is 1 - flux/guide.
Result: 1.7 Ang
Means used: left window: 162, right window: 160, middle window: 158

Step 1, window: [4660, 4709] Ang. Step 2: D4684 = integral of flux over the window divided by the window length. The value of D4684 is 157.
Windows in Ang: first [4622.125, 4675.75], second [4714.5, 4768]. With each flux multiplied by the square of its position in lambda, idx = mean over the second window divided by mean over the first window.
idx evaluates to 1.0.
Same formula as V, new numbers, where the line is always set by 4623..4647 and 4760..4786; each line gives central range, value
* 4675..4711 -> 0.9 Ang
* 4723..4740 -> 0.3 Ang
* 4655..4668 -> 0.3 Ang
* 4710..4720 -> -0.3 Ang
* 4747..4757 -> 0.1 Ang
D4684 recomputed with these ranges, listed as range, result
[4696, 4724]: 158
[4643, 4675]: 158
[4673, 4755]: 159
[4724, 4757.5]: 158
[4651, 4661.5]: 159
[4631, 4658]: 161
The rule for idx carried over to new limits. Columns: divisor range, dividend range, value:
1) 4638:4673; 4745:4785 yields 1.05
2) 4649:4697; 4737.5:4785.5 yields 1.04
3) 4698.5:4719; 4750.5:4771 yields 1.02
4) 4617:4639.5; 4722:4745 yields 1.02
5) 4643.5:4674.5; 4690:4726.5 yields 1.03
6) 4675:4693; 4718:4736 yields 1.03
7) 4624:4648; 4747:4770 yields 1.02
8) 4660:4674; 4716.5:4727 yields 1.09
